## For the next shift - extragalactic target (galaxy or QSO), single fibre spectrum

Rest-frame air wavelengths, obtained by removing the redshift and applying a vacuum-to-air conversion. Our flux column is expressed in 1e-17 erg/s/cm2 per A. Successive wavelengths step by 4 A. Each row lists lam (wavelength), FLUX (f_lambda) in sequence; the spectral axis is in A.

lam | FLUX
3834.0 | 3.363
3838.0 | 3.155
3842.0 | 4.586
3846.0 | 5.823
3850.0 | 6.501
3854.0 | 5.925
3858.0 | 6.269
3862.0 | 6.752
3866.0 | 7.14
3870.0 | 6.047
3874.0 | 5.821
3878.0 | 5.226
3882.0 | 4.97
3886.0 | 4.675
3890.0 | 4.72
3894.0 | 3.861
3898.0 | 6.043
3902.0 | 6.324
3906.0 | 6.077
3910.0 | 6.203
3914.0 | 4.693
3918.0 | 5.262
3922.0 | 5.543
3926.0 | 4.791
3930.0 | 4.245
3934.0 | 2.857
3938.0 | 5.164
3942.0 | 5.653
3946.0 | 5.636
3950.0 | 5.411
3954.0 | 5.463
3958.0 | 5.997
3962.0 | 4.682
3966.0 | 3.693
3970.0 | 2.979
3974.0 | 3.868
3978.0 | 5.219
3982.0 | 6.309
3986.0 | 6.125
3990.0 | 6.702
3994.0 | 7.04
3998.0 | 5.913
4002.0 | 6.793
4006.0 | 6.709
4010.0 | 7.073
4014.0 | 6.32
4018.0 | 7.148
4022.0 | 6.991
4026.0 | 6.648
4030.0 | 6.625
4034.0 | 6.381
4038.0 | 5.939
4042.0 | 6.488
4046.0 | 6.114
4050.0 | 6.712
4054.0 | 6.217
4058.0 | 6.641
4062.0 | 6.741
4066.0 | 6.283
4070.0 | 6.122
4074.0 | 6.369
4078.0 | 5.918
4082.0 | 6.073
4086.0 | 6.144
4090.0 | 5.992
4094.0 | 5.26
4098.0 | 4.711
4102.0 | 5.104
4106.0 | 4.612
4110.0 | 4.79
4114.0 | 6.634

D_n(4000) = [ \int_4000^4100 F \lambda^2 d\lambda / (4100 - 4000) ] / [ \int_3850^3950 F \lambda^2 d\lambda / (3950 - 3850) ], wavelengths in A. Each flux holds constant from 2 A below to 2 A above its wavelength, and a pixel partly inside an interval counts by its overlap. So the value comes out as 1.3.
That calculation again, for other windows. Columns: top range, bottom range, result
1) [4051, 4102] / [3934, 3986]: 1.28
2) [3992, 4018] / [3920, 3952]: 1.41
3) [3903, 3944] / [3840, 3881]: 0.88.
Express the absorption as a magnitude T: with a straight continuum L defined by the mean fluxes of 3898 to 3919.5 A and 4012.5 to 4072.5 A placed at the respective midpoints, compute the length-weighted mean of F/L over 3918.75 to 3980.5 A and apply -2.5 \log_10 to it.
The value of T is 0.24 mag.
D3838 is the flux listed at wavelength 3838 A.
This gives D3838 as 3.155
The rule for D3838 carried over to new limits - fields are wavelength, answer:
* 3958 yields 5.997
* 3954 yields 5.463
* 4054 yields 6.217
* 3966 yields 3.693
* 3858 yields 6.269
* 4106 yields 4.612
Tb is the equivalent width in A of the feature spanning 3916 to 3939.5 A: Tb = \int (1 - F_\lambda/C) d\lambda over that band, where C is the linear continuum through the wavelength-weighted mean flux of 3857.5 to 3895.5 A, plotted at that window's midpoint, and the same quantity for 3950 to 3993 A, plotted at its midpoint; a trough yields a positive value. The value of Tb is 3.1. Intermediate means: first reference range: 5.54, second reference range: 5.16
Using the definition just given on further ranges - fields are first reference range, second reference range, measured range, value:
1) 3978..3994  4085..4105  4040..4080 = -4.86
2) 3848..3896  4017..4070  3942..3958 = 1.22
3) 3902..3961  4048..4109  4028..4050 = -2.37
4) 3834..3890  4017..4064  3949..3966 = 2.43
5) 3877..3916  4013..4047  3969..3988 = 3.33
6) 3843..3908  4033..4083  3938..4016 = 5.34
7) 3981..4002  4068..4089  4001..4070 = -3.00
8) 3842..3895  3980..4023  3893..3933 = 4.71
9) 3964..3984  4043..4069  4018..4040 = -3.12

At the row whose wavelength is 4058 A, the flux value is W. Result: 6.641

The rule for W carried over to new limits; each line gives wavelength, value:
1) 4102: 5.104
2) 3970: 2.979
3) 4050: 6.712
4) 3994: 7.04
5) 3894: 3.861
